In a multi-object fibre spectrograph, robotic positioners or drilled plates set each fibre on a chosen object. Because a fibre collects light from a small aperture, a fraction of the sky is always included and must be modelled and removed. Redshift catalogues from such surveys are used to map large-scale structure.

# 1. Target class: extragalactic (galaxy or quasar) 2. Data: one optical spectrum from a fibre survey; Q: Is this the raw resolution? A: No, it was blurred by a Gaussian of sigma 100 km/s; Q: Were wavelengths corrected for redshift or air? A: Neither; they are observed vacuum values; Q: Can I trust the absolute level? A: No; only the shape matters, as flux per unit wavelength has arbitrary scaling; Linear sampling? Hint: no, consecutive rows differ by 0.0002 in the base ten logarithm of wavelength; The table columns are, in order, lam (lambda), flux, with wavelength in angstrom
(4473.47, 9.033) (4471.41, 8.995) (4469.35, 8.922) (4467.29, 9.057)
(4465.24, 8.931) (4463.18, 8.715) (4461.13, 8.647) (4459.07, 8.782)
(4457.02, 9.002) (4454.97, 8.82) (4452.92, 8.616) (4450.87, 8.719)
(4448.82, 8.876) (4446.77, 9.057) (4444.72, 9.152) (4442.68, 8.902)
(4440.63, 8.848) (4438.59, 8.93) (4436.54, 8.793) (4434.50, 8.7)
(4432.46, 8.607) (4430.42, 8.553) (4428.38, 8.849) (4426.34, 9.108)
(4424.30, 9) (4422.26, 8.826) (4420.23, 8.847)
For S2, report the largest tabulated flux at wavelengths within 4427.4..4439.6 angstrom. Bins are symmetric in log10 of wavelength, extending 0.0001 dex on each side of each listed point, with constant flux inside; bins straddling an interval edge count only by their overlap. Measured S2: 8.93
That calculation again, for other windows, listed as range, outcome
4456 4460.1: 9.002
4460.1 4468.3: 9.057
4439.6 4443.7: 8.902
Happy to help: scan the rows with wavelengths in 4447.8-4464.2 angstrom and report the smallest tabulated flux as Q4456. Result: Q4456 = 8.616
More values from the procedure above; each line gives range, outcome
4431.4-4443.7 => 8.607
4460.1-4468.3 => 8.647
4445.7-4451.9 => 8.719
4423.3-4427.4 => 9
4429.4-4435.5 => 8.553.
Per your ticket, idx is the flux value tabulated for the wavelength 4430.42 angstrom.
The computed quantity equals 8.553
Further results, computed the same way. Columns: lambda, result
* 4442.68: 8.902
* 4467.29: 9.057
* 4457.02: 9.002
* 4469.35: 8.922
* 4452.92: 8.616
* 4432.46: 8.607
